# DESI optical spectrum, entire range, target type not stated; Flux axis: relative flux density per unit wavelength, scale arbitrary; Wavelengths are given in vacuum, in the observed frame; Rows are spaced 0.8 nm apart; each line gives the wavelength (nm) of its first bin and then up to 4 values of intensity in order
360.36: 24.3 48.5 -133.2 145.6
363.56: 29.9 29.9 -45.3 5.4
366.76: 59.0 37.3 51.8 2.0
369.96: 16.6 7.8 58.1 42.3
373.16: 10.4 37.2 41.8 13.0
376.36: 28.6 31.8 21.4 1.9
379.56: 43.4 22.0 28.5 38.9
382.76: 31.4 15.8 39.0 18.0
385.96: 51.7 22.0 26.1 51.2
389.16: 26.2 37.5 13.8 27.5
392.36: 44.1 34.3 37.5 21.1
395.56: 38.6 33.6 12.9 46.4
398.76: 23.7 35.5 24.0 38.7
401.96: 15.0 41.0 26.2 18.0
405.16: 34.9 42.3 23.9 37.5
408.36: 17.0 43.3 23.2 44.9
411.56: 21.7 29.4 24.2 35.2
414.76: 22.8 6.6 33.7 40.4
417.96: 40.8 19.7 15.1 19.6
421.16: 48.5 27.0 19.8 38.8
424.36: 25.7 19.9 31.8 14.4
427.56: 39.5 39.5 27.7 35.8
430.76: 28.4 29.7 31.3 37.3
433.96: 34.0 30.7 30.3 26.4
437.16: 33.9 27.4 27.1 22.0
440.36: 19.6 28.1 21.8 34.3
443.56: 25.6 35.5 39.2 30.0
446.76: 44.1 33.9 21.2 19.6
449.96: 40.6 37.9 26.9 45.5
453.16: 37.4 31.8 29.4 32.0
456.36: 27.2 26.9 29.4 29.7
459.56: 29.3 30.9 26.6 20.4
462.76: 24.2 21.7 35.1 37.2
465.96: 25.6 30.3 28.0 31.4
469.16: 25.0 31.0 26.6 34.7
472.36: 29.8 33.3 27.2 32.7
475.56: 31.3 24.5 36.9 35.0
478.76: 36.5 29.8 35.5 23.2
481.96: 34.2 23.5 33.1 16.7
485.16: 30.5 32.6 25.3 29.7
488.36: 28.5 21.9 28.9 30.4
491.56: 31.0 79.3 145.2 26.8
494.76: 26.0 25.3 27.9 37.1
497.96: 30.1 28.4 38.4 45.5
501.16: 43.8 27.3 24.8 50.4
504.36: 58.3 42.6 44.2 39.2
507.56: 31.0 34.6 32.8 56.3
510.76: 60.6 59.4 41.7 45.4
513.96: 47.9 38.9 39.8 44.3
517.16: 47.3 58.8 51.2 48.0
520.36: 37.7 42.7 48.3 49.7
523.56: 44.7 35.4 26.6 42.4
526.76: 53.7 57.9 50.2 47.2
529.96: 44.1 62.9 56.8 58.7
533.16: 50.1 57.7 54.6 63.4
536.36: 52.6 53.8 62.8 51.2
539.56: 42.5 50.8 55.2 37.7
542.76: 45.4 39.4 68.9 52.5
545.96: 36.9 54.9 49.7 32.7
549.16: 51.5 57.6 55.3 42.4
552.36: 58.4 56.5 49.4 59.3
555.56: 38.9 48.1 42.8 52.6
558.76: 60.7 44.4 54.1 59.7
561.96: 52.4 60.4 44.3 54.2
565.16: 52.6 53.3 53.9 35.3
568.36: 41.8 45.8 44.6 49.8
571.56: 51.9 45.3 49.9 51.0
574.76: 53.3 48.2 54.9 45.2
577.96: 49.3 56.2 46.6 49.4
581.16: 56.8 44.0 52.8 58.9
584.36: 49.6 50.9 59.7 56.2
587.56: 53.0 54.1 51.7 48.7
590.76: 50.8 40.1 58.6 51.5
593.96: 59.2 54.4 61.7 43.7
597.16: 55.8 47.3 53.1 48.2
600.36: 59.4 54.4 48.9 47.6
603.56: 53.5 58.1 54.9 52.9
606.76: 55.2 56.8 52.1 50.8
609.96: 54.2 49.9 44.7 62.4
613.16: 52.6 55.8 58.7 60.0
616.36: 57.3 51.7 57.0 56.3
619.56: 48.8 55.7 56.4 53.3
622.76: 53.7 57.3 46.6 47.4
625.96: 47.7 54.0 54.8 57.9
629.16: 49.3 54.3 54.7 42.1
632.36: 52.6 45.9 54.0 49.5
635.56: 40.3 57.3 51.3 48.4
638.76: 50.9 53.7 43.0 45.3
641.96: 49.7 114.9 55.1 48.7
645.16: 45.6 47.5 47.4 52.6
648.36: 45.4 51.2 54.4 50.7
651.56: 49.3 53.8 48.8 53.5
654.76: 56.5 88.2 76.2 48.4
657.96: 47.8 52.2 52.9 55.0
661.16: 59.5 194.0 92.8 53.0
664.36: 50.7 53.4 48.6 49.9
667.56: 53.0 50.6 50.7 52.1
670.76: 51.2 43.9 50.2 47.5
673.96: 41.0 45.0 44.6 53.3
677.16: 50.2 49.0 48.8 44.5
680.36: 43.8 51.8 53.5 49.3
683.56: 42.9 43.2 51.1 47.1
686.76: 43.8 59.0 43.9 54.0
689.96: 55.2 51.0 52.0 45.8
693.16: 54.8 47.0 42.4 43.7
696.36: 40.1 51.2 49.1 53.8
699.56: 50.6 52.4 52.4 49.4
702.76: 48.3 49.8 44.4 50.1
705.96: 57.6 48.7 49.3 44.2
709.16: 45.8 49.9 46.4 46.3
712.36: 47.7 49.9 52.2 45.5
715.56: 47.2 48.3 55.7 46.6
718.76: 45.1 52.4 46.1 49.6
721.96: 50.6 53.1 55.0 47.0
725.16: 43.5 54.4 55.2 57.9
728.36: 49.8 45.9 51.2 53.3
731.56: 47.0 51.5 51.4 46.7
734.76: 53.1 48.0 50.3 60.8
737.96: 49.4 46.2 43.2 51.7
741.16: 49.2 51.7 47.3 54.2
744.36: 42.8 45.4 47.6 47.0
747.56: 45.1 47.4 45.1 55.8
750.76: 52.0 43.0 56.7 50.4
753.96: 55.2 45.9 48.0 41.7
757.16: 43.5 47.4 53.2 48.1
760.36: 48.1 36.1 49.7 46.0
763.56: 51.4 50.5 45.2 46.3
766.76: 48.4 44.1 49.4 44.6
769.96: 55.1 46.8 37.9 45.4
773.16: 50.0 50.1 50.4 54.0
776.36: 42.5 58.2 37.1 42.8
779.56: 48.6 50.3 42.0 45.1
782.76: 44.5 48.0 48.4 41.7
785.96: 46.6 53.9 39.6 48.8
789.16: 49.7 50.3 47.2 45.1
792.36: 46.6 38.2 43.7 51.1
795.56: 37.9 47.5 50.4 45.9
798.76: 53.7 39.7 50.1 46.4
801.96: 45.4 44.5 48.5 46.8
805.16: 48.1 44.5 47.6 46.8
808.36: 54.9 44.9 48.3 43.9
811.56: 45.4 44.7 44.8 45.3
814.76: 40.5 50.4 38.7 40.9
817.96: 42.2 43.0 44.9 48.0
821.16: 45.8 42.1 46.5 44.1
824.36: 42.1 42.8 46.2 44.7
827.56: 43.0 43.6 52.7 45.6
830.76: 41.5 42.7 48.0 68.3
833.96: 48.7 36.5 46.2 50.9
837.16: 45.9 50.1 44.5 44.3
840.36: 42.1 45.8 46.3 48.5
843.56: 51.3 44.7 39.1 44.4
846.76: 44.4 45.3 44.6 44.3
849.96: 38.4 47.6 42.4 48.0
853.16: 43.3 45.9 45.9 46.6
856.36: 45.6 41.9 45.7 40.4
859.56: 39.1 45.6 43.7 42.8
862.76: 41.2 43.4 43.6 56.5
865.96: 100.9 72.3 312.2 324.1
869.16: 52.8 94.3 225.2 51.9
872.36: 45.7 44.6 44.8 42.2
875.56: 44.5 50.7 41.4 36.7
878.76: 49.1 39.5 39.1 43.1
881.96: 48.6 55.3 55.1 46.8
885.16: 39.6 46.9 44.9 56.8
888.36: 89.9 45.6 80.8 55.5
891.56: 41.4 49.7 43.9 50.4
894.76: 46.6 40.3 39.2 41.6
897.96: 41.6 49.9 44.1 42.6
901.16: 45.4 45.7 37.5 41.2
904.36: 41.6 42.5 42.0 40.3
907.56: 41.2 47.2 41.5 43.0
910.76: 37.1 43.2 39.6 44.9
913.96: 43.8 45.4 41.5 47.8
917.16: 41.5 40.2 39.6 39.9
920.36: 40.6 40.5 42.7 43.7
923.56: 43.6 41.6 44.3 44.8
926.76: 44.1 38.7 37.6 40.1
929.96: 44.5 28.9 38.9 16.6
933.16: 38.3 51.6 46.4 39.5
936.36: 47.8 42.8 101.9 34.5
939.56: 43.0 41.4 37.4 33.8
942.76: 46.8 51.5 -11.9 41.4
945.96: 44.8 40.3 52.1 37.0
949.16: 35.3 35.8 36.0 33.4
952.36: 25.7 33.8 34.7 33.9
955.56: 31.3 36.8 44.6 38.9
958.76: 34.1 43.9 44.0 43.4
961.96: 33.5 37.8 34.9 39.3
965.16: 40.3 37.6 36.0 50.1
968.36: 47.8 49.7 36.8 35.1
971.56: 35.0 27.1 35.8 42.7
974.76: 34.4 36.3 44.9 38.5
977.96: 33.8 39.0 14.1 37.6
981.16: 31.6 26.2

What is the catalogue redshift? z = 0.32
